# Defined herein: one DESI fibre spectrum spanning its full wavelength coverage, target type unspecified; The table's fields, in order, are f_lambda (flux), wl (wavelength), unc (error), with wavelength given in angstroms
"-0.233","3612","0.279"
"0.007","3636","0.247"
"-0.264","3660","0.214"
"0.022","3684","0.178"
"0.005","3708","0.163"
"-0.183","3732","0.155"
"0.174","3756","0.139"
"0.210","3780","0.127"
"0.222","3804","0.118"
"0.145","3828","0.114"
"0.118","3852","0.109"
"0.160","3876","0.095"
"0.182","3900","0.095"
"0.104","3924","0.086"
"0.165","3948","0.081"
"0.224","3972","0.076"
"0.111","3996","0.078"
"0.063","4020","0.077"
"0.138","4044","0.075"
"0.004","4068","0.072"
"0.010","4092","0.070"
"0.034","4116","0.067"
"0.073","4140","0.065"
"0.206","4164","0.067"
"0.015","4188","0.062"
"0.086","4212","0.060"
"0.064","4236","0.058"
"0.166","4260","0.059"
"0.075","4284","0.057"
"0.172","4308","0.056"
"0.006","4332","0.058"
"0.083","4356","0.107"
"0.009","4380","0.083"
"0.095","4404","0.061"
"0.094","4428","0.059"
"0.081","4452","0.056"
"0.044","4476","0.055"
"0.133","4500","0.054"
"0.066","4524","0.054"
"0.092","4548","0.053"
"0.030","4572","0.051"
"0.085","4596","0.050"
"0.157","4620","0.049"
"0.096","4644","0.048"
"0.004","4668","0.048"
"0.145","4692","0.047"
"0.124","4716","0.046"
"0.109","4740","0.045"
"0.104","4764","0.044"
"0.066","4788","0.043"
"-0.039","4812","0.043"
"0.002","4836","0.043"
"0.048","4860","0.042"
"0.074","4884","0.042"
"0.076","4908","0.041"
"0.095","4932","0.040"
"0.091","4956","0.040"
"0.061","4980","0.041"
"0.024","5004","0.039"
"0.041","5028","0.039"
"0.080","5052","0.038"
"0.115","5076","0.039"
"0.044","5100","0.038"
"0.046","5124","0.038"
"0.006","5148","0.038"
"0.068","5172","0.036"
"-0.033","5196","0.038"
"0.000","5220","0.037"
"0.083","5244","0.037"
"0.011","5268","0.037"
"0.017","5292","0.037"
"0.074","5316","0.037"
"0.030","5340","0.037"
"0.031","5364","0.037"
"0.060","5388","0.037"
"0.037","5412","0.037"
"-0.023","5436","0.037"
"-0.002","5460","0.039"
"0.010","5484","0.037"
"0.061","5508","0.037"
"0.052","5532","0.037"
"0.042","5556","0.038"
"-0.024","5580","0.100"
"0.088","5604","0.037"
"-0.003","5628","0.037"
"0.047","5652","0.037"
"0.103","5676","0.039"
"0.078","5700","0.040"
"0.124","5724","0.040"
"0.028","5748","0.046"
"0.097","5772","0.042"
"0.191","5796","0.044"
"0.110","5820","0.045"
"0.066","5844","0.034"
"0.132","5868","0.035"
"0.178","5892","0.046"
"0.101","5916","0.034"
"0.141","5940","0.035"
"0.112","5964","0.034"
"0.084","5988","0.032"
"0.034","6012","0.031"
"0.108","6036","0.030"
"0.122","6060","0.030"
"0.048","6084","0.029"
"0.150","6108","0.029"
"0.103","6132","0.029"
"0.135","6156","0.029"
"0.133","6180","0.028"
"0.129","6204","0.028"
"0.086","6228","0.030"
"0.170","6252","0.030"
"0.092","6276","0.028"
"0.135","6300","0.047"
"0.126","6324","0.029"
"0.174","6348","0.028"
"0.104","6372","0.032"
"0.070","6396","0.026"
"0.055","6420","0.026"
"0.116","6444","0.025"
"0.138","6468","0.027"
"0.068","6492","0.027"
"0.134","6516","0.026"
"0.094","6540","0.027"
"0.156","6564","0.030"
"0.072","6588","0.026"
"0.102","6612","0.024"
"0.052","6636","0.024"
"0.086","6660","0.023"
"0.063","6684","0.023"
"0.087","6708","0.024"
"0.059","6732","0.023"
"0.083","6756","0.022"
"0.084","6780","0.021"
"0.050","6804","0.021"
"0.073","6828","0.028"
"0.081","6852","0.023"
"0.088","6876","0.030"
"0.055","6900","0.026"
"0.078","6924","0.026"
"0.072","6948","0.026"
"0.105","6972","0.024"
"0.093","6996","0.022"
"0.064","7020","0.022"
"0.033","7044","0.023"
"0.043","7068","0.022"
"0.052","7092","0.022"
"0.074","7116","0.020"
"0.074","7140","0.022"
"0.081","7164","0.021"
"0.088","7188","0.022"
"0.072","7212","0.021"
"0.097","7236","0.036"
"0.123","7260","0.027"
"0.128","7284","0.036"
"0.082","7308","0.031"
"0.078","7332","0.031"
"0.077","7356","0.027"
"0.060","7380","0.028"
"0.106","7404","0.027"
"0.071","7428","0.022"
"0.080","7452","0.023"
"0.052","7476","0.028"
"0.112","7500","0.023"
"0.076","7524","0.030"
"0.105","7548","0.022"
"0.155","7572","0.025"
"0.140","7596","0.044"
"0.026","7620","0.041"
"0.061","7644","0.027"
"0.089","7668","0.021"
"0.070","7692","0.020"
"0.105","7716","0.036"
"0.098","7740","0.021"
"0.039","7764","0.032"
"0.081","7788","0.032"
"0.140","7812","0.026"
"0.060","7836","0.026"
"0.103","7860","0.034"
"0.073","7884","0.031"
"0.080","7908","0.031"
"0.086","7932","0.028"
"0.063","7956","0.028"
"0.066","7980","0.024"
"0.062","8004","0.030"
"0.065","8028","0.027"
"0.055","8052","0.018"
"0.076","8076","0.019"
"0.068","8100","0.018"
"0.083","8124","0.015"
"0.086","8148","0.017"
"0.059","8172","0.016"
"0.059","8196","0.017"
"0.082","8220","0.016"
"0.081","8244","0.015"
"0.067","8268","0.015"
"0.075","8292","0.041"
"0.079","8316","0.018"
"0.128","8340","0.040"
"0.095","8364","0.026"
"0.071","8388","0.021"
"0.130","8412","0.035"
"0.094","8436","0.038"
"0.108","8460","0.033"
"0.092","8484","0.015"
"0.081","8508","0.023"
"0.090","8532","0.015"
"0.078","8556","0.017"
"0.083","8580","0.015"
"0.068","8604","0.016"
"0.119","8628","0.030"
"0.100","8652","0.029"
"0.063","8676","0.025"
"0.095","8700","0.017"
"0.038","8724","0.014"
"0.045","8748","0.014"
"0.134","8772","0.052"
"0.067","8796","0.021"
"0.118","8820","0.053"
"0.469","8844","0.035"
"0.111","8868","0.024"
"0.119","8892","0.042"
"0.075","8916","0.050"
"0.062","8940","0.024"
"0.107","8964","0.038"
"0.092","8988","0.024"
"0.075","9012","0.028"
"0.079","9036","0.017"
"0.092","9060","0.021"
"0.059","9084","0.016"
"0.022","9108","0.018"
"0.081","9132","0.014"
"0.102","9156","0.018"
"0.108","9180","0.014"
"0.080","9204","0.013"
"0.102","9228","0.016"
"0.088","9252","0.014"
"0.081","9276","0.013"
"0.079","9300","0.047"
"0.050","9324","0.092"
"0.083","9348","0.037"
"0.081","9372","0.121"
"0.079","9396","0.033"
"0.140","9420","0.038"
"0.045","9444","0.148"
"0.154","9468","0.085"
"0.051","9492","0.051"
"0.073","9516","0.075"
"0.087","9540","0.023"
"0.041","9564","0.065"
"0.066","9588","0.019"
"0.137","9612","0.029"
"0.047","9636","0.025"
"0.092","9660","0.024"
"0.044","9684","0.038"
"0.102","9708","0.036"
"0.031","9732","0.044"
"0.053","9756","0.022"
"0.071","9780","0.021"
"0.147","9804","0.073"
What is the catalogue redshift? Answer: 1.374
